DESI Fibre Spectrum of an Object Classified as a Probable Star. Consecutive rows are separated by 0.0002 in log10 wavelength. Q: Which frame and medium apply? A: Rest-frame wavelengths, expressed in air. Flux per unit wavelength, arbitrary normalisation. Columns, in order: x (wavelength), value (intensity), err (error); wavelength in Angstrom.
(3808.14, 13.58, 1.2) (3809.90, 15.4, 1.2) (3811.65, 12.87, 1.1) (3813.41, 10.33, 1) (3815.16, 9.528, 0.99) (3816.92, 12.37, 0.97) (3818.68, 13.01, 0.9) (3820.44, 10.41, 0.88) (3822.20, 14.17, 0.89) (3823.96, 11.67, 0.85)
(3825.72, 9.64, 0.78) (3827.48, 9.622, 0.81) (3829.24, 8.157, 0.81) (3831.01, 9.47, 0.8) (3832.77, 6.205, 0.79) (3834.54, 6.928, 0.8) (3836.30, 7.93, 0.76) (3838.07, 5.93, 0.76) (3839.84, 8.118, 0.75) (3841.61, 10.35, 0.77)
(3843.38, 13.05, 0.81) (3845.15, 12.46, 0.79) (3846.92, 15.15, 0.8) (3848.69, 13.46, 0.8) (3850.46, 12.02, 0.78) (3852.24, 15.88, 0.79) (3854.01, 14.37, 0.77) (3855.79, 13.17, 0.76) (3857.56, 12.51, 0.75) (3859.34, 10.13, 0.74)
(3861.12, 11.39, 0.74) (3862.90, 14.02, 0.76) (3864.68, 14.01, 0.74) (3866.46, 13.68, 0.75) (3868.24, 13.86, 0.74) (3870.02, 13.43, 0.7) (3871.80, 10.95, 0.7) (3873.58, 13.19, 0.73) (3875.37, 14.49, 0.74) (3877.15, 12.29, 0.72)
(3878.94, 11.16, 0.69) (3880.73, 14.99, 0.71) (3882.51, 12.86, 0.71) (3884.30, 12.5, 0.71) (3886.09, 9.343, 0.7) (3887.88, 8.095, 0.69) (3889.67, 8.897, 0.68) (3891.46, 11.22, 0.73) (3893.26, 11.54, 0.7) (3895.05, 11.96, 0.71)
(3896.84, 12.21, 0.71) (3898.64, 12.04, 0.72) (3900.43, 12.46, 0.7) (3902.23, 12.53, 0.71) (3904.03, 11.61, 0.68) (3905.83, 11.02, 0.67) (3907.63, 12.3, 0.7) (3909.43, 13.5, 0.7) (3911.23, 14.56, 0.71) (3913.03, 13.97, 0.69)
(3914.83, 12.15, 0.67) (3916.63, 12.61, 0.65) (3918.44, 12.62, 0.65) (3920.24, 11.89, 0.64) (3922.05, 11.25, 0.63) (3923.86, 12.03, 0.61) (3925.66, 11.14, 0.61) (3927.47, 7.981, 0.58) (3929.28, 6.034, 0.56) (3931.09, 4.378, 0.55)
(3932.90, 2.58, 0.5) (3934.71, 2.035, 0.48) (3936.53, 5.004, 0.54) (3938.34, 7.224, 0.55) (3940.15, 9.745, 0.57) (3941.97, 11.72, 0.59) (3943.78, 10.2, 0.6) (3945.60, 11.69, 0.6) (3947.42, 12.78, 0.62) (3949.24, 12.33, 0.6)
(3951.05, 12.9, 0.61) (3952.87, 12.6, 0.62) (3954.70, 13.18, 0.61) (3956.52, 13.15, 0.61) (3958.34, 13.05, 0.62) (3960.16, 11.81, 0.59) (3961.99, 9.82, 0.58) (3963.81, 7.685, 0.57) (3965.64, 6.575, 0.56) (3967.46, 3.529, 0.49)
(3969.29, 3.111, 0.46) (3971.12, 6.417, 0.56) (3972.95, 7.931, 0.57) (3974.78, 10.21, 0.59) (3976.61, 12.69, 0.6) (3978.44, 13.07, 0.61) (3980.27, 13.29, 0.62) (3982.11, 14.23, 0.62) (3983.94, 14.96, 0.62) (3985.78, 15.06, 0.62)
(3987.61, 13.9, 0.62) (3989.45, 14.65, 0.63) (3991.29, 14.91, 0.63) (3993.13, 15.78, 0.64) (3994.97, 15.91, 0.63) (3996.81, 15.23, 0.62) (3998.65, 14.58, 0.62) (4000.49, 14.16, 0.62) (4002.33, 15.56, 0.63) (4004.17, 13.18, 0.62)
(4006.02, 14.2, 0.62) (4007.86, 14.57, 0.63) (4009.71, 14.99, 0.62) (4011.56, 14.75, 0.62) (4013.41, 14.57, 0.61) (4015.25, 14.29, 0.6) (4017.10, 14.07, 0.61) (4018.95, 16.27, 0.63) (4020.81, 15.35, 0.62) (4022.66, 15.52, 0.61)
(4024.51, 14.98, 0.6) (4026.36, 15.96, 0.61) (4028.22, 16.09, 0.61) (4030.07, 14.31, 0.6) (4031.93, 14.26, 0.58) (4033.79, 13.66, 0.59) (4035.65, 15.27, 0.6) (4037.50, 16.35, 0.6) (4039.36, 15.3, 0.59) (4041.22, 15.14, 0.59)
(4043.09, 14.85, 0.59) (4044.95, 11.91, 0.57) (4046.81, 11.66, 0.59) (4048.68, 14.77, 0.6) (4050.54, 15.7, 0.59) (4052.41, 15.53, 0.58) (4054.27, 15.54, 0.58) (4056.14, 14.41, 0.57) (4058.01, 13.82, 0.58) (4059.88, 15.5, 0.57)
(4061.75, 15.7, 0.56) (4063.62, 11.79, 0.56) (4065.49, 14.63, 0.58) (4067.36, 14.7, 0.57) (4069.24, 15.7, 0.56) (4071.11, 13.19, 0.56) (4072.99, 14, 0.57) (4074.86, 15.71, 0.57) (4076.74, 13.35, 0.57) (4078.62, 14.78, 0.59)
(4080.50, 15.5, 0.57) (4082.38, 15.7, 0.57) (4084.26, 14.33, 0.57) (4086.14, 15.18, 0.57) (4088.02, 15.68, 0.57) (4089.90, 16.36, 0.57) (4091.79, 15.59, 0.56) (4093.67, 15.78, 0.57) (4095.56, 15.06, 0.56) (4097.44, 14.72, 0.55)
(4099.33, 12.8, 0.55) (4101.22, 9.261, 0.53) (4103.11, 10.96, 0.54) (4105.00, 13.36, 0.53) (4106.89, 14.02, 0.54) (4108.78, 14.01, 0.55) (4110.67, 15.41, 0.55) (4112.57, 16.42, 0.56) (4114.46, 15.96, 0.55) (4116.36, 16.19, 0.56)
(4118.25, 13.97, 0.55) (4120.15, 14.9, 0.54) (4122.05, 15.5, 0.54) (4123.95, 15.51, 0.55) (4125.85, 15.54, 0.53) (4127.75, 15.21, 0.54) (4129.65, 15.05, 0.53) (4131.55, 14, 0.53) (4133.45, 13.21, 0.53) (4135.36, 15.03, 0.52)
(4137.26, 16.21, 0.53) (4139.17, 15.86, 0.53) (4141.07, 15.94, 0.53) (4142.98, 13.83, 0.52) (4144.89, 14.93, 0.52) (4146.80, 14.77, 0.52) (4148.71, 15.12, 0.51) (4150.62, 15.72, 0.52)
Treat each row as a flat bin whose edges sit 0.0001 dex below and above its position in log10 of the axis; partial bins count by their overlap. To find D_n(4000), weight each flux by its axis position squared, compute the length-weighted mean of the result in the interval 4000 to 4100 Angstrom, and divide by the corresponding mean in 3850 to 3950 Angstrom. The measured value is 1.41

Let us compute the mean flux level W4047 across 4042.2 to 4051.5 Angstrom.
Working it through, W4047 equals 13.8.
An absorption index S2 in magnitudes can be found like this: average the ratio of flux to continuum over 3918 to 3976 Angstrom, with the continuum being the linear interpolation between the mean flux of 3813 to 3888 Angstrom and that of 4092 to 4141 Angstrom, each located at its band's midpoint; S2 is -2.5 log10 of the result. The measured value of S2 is 0.35 mag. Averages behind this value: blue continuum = 11.6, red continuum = 14.6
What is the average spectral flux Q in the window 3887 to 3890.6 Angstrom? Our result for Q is 8.53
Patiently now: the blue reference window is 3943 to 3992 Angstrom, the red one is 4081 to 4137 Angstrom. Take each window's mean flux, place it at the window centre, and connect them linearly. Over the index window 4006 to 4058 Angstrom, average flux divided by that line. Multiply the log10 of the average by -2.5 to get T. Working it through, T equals -0.15 mag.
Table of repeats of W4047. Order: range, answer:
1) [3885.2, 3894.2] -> 9.83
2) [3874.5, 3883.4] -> 13.2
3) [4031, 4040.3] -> 15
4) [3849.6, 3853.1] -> 13.9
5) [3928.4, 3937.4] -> 3.99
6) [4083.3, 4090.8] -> 15.4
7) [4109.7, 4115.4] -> 15.9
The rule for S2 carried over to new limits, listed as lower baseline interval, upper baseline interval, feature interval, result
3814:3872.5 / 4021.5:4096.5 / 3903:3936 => 0.234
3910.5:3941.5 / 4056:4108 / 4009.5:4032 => -0.217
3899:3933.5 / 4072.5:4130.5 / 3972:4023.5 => -0.128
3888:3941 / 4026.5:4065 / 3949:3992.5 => 0.077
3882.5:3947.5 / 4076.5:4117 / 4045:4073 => -0.052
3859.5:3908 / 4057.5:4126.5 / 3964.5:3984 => 0.372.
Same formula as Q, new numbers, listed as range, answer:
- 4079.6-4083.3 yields 15.6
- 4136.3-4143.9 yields 15.5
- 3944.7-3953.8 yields 12.5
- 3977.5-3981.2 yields 13.2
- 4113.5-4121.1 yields 15.3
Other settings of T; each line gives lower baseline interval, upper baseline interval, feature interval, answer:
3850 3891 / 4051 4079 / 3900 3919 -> 0.02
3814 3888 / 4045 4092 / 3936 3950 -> 0.26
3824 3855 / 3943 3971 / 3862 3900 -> -0.17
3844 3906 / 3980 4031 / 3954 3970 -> 0.47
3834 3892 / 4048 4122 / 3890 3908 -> 0.05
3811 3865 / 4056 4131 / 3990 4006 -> -0.12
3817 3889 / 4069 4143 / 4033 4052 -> -0.04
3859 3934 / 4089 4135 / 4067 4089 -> -0.06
